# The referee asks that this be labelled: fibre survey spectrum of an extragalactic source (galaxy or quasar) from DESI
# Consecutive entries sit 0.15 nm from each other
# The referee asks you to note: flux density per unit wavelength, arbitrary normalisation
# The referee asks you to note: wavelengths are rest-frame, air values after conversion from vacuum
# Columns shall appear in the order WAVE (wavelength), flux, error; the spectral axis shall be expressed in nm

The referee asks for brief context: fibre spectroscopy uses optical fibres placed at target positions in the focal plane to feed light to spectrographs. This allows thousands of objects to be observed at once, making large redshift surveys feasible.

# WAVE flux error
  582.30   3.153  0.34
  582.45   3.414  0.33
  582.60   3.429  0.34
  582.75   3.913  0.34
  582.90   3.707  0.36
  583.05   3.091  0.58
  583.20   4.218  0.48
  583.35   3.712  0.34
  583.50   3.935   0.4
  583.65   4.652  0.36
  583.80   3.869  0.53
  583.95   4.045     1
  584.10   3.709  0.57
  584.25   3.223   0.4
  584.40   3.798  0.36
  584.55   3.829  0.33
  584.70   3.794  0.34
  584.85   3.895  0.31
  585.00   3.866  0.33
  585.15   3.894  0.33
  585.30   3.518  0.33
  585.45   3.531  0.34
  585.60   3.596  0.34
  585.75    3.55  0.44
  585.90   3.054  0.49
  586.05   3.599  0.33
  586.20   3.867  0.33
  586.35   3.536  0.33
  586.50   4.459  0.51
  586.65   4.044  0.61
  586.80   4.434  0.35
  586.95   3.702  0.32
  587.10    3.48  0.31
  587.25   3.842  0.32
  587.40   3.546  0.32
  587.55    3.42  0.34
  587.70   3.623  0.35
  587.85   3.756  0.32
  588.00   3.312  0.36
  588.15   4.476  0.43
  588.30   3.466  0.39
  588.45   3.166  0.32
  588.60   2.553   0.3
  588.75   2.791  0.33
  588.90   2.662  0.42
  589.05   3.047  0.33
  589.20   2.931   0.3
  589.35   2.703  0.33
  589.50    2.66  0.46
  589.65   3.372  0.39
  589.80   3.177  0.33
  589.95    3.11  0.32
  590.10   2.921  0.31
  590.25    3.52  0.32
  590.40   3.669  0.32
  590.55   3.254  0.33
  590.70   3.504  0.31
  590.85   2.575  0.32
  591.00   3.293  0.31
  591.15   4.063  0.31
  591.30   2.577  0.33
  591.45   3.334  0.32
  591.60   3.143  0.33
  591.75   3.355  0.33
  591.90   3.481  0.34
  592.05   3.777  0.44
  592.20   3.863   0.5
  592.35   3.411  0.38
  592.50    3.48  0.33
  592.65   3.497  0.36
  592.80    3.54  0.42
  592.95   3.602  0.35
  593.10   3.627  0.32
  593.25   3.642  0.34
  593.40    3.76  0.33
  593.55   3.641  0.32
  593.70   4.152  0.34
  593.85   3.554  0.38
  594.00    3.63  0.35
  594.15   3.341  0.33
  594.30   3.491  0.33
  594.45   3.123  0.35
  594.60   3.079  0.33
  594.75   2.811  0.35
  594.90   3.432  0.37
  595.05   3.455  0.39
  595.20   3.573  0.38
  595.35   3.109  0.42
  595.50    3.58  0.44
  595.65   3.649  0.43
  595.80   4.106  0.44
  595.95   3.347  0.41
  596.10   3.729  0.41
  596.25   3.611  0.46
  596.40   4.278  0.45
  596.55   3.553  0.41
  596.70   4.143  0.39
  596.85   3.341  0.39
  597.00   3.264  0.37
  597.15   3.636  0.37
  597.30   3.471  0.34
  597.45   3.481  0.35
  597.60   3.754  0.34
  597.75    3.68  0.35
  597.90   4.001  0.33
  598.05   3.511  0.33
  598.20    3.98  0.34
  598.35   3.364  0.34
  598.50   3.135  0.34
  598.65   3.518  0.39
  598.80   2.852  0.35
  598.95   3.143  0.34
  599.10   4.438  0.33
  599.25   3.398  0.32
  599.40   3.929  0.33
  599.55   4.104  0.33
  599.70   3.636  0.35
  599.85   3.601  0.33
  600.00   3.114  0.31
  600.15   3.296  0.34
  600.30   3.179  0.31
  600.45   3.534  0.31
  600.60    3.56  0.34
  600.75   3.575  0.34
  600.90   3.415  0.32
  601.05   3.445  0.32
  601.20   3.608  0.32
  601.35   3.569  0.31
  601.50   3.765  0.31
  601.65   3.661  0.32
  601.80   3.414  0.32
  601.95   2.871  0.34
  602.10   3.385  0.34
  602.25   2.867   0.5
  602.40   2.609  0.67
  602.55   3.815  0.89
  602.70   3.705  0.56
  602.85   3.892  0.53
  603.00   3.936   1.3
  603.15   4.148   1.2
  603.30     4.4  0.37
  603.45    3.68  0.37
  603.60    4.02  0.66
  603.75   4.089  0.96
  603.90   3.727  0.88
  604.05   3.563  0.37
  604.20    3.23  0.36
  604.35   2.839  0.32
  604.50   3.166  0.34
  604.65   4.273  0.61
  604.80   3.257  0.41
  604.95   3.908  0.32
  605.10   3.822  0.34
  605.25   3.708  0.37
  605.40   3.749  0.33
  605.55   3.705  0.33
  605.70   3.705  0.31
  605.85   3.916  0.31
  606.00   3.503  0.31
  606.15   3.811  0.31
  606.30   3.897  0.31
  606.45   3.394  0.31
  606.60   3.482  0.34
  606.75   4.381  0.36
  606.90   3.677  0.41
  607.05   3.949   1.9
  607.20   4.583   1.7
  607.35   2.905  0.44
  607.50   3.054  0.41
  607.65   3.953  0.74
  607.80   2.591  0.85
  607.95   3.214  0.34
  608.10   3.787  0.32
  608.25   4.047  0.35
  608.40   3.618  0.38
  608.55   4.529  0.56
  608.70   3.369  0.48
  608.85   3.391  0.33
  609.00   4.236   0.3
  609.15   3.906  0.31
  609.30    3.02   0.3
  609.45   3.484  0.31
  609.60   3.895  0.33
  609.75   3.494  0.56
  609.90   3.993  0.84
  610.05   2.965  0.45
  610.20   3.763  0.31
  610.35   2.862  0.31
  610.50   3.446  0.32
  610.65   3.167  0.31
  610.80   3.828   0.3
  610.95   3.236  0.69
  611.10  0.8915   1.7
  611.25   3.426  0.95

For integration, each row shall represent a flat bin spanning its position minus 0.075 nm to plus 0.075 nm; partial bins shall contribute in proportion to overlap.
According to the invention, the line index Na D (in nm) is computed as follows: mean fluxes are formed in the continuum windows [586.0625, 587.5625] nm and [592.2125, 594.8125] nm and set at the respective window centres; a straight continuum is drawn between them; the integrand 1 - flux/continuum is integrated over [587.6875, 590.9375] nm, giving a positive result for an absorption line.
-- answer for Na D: 0.46 nm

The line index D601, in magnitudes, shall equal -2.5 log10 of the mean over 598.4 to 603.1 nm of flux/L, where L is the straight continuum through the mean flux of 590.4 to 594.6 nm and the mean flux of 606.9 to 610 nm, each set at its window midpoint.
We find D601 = 0.023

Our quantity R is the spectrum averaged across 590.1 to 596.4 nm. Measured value 3.48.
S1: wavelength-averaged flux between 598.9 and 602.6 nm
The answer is 3.48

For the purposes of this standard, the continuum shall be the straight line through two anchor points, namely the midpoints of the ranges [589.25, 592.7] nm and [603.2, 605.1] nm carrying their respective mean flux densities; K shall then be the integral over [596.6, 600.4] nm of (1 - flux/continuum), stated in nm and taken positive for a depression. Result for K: -0.04 nm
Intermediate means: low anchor 3.29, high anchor 3.69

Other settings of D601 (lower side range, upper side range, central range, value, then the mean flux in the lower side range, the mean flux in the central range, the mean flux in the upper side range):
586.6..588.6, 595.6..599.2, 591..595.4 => 0.05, 3.67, 3.47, 3.62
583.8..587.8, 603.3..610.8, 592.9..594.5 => 0.03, 3.73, 3.6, 3.64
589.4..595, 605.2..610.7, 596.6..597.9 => -0.05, 3.39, 3.62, 3.63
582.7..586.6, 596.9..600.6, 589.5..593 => 0.09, 3.76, 3.35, 3.54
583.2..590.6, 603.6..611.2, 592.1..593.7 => -0.02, 3.55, 3.63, 3.56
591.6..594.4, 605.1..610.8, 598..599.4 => 0.03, 3.59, 3.51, 3.63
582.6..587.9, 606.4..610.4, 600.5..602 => 0.05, 3.76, 3.5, 3.62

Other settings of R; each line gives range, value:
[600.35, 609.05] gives 3.63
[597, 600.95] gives 3.55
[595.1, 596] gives 3.56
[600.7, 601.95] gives 3.52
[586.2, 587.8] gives 3.81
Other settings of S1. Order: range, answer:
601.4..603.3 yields 3.54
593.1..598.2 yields 3.58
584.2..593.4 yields 3.47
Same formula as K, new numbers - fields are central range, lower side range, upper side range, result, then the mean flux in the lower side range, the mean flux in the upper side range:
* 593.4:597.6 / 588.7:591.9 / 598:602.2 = -0.28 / 3.14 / 3.5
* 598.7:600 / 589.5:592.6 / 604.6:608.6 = -0.03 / 3.33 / 3.71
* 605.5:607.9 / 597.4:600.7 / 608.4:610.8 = -0.05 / 3.56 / 3.58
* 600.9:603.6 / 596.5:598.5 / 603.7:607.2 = 0.06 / 3.61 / 3.7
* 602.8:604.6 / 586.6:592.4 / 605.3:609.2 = -0.05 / 3.36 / 3.7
